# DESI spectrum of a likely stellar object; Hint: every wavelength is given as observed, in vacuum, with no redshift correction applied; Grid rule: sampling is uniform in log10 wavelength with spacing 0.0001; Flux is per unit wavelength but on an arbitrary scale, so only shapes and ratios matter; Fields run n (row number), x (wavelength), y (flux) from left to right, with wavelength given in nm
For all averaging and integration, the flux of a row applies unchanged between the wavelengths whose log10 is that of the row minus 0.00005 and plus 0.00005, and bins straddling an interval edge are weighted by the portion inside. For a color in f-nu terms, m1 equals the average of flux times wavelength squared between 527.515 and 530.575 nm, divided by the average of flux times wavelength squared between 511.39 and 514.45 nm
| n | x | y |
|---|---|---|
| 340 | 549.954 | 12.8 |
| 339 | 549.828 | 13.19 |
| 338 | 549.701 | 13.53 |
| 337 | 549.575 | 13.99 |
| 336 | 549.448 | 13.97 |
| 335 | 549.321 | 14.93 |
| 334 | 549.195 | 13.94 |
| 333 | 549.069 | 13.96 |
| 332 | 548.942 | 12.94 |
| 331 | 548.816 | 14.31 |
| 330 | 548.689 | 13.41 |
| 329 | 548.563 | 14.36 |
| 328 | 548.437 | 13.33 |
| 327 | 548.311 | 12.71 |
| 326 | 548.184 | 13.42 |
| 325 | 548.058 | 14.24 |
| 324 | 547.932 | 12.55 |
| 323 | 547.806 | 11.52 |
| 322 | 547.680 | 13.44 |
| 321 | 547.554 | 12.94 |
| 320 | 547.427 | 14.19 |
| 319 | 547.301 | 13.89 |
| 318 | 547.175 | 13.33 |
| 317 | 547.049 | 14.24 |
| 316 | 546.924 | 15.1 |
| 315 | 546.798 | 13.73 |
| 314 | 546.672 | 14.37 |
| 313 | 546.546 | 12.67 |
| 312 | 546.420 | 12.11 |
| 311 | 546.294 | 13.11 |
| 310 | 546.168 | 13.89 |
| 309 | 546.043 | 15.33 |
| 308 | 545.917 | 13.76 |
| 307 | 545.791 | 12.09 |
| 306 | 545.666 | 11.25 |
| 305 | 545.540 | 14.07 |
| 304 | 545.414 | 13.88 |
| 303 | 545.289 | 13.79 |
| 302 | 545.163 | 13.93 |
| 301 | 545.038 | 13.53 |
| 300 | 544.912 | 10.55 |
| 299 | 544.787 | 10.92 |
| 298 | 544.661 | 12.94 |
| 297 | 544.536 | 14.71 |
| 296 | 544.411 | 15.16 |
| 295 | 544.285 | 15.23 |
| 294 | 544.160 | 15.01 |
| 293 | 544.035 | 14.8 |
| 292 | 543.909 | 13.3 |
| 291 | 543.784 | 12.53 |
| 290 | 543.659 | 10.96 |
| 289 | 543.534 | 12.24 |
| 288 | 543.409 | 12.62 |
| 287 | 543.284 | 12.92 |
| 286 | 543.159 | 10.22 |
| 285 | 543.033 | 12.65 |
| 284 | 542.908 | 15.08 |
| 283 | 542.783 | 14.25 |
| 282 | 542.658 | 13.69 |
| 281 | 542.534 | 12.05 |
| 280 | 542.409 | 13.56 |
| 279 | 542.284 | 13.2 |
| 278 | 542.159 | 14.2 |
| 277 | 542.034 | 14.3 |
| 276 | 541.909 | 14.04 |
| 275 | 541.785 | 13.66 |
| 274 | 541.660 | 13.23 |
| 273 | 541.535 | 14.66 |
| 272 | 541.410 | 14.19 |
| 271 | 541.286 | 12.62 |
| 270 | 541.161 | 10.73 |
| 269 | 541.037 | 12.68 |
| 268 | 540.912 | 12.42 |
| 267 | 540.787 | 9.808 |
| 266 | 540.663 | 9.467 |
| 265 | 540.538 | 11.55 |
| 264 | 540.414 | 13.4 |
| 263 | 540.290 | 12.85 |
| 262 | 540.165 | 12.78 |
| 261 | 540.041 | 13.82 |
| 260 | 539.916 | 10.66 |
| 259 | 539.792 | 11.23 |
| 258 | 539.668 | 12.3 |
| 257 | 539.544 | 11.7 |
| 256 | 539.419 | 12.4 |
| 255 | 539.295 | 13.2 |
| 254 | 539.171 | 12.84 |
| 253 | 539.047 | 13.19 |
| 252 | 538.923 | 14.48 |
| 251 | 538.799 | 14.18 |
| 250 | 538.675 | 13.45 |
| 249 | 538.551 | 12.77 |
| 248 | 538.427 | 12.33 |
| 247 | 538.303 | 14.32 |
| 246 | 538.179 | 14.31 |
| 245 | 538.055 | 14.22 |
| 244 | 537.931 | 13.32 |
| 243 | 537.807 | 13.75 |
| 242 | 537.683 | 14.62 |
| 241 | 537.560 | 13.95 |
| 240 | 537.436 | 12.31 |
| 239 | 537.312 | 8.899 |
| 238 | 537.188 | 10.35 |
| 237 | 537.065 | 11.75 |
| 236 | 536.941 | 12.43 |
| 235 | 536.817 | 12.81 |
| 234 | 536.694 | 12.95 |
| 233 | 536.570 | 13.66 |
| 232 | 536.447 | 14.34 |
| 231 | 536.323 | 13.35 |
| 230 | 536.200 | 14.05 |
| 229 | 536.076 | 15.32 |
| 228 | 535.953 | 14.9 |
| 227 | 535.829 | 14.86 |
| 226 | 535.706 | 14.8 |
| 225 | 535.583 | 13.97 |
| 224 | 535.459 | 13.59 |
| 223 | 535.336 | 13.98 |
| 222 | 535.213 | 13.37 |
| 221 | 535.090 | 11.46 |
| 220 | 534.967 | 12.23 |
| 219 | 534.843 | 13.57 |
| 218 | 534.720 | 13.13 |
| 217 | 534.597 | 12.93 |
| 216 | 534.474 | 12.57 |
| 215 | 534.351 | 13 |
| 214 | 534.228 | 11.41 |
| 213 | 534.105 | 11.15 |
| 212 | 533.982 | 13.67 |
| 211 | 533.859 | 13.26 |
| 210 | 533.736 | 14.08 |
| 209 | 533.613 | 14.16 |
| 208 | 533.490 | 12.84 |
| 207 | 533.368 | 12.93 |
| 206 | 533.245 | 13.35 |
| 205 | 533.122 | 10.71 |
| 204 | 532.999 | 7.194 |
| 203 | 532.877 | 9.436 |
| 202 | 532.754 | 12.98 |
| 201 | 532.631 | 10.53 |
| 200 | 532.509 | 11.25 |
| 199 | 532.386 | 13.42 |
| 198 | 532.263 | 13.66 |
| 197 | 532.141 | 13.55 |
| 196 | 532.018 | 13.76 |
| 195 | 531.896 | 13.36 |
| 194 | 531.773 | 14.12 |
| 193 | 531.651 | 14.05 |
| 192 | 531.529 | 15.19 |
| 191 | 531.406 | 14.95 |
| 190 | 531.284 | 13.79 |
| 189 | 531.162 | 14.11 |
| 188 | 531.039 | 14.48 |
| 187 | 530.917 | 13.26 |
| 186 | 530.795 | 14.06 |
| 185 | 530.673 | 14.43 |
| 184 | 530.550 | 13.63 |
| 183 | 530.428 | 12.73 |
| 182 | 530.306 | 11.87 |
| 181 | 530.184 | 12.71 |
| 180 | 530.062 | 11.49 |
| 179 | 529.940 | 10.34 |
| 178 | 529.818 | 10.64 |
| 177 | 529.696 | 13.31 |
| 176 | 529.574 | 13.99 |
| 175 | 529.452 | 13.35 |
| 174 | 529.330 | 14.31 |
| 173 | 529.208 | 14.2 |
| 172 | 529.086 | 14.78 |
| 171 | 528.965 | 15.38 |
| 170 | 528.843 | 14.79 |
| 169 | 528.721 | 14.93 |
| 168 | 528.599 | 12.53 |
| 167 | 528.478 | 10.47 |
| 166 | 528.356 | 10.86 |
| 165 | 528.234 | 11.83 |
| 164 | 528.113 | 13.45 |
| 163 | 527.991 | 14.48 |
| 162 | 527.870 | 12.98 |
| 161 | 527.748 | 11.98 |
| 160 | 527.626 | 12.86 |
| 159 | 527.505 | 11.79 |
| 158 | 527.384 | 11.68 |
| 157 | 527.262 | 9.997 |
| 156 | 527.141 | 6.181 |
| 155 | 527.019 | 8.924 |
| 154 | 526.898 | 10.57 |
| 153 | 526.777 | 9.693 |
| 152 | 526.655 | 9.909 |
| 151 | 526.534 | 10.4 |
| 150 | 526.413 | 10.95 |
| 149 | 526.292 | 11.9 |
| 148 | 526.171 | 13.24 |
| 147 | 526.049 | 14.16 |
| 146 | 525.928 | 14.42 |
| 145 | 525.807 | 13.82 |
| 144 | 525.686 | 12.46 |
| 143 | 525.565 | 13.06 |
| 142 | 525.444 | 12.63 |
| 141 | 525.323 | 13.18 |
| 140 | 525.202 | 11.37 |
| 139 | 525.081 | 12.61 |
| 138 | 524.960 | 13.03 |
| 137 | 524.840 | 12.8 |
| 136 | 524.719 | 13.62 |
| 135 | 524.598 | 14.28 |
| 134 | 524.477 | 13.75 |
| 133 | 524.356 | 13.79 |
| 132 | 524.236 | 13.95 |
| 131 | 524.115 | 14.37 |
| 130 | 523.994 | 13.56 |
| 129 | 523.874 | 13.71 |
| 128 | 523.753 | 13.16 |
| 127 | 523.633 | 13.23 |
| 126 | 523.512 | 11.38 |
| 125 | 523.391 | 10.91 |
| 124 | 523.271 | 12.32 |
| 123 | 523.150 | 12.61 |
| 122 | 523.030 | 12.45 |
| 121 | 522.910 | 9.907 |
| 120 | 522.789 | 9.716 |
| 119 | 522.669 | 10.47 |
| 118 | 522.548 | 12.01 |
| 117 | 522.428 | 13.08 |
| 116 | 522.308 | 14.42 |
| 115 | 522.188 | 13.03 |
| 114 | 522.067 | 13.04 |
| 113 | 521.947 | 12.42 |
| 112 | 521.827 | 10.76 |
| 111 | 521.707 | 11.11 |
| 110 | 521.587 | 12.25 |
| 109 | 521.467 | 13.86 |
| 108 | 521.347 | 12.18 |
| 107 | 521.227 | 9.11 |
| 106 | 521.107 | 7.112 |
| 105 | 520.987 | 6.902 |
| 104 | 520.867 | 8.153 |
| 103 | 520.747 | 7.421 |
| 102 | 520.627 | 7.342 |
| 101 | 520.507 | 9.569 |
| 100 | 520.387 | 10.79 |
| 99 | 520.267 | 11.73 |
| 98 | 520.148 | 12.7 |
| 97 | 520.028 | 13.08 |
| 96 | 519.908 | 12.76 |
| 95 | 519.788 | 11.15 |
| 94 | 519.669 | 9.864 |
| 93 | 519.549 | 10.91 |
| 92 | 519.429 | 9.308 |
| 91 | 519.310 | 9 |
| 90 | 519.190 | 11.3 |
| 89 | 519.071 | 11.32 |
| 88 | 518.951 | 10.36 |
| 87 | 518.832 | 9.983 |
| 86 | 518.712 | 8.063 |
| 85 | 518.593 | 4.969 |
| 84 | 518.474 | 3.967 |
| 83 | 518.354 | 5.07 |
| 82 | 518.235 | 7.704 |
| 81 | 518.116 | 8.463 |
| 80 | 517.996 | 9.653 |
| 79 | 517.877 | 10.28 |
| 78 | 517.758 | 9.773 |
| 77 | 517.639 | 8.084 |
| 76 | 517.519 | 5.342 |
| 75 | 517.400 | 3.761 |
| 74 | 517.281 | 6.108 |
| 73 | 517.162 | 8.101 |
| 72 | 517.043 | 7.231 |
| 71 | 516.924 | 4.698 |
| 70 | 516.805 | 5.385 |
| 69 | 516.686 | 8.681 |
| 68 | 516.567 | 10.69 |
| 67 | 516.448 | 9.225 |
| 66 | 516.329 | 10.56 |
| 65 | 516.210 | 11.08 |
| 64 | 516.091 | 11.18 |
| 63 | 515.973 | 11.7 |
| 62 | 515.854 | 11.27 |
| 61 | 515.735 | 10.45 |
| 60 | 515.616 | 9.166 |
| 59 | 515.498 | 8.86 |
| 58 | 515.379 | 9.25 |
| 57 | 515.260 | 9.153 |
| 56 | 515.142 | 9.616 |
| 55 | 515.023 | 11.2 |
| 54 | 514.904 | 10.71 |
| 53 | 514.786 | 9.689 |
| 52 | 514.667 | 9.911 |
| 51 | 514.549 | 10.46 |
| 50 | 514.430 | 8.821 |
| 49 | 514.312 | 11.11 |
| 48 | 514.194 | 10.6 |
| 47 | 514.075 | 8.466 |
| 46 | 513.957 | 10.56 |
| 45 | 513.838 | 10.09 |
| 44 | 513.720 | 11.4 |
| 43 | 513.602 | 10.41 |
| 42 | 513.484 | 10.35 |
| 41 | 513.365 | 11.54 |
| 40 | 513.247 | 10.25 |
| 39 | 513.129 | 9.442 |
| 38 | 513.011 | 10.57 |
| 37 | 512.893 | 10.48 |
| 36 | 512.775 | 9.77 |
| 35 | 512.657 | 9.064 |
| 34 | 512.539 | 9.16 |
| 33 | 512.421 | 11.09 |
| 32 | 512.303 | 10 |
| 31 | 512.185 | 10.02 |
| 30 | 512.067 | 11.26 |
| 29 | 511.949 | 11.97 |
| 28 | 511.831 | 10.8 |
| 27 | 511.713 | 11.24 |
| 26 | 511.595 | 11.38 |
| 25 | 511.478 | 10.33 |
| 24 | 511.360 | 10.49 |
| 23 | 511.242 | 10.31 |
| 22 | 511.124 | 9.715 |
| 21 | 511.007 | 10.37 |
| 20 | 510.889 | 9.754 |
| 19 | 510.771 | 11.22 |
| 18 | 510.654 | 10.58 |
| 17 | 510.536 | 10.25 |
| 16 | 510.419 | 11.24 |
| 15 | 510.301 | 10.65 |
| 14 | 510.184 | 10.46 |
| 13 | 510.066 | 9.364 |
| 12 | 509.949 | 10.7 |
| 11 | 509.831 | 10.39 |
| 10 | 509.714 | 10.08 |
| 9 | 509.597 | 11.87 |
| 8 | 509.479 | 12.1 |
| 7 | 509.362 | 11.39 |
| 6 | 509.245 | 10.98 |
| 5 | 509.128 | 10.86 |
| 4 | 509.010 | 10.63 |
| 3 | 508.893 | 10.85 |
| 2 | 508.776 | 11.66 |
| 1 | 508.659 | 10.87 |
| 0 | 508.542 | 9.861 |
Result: 1.3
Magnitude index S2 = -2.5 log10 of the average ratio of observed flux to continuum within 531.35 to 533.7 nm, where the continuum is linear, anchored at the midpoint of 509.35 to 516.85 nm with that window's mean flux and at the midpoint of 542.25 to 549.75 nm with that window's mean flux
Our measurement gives -0.051 mag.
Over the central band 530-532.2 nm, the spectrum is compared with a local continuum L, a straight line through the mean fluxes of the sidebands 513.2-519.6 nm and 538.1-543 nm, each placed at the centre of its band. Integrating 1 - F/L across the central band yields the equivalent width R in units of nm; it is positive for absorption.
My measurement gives -0.41 nm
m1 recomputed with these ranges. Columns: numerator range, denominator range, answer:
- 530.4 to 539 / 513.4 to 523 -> 1.44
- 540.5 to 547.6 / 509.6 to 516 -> 1.44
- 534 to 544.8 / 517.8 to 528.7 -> 1.23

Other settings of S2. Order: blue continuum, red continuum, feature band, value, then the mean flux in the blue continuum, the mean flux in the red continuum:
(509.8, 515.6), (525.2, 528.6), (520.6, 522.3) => 0.07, 10.3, 11.8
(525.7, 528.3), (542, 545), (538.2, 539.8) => -0.02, 11.7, 13.2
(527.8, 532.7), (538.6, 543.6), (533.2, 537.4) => 0.00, 13.3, 12.8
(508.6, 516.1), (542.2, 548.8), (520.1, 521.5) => 0.16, 10.5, 13.3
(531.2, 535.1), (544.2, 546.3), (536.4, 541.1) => 0.03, 12.8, 13.4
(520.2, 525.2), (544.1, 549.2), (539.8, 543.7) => 0.04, 11.8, 13.5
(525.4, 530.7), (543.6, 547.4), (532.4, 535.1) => 0.04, 12.4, 13.5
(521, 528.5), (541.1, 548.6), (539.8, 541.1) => 0.10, 12.1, 13.3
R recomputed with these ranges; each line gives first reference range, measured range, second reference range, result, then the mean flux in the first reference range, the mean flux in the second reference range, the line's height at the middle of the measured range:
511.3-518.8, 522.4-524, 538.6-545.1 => -0.23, 9.36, 12.9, 10.4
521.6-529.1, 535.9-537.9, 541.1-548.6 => -0.02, 12.4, 13.3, 12.9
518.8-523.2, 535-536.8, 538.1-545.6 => -0.21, 10.9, 13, 12.4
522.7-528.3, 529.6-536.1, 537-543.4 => -0.24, 12.2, 12.8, 12.5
